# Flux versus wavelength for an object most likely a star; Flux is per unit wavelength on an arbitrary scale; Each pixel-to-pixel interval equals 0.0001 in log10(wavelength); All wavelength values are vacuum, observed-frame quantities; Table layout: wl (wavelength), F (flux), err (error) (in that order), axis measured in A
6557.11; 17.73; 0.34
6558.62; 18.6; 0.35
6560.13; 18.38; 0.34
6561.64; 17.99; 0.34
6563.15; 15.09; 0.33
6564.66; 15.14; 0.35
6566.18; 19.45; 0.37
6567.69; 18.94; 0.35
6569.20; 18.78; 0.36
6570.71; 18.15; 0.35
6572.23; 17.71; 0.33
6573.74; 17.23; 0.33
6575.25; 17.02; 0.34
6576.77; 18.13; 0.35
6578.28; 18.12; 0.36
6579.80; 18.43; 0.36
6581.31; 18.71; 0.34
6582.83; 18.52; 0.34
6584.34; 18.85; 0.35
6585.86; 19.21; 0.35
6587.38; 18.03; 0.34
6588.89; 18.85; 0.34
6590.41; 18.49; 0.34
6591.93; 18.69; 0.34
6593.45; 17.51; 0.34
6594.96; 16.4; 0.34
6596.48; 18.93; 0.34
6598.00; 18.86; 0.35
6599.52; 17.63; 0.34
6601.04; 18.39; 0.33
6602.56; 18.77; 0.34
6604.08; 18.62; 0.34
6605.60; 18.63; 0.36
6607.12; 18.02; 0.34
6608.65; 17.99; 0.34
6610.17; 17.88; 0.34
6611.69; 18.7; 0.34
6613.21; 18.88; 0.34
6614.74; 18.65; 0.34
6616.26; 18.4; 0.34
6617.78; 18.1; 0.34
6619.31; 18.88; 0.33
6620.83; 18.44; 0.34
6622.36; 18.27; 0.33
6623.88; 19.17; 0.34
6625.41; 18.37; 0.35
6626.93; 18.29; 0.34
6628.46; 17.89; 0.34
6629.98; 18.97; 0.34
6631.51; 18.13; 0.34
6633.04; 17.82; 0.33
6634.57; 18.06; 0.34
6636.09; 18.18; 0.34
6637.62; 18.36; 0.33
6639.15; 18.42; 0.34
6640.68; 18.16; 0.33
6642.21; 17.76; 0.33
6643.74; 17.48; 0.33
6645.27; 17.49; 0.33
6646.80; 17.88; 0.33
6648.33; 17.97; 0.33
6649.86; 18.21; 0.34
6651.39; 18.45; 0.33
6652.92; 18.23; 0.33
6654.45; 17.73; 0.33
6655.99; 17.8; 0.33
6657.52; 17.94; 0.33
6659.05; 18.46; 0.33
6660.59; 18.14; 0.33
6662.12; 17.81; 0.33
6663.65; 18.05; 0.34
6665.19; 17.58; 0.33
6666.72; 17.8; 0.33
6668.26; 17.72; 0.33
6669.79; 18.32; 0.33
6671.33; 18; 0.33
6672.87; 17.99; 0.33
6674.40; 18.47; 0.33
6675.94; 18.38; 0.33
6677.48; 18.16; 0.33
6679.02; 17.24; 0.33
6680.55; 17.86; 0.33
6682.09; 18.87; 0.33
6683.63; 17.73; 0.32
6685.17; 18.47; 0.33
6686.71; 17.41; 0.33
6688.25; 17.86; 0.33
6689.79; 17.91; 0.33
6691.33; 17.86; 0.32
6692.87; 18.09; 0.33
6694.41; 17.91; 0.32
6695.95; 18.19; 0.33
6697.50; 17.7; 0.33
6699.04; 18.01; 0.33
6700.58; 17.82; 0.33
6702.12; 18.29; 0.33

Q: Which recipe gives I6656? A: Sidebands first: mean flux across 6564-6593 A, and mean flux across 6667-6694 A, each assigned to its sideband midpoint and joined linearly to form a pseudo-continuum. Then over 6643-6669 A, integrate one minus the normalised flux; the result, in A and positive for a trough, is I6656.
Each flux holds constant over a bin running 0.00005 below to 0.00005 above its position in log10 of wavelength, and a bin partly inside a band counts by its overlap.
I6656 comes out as 0.2 A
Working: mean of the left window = 18.2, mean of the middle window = 17.9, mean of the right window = 18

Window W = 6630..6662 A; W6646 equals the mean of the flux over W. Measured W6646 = 18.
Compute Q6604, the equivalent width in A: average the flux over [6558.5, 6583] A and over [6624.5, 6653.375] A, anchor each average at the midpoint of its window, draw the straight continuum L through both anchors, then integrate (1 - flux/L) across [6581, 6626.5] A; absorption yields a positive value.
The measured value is -1.1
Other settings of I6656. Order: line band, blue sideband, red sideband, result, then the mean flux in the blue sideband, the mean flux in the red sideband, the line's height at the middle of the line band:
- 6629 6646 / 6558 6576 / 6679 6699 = -0.2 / 17.7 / 18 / 17.9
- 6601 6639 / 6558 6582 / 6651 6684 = -0.9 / 17.9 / 18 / 17.9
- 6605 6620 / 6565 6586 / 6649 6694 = -0.2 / 18.3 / 18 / 18.2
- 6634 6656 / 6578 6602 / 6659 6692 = 0.1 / 18.4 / 18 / 18.1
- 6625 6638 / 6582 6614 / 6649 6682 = 0.0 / 18.4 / 18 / 18.2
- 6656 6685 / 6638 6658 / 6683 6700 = -0.1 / 18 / 17.9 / 17.9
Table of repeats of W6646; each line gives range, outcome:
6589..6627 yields 18.4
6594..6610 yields 18.2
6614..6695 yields 18.1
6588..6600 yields 18.2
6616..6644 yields 18.3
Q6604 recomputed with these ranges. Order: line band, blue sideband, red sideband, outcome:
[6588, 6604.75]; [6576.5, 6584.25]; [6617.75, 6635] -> 0.13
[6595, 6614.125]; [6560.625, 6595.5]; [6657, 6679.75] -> -0.39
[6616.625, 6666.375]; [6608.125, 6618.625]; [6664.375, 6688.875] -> 0.19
